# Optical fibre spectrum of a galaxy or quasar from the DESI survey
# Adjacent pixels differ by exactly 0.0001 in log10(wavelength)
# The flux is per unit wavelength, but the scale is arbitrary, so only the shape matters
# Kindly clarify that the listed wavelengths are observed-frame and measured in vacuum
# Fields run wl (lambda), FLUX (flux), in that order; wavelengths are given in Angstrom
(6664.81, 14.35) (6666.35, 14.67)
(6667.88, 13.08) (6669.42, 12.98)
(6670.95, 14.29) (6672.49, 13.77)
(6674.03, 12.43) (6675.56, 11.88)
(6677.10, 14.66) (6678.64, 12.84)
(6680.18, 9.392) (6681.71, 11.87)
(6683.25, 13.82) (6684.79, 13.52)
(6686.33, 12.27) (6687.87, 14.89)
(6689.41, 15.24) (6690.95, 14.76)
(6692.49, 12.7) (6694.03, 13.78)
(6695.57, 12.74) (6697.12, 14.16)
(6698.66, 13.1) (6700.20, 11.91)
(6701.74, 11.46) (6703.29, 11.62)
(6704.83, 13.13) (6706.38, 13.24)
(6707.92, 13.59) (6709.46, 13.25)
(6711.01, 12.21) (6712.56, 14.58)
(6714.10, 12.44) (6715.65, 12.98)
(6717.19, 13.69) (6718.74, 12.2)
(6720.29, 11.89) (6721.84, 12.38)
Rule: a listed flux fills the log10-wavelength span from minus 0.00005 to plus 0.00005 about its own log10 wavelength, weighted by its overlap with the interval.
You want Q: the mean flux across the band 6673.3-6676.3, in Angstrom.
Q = 12.2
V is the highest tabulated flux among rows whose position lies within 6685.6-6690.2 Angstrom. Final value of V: 15.24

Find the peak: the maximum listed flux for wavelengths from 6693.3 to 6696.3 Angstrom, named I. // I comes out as 13.78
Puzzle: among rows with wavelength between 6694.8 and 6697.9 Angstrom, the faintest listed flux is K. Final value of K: 12.74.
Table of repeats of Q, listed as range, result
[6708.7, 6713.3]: 13.3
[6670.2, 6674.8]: 13.5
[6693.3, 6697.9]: 13.5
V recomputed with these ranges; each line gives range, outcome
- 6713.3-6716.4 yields 12.98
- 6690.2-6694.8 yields 14.76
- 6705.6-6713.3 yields 14.58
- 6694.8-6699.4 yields 14.16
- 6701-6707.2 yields 13.24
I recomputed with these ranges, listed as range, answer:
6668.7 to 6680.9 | 14.66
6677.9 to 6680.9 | 12.84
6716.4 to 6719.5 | 13.69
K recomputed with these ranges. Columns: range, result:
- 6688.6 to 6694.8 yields 12.7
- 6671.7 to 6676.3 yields 11.88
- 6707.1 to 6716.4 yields 12.21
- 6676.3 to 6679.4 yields 12.84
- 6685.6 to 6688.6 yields 12.27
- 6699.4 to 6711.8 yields 11.46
